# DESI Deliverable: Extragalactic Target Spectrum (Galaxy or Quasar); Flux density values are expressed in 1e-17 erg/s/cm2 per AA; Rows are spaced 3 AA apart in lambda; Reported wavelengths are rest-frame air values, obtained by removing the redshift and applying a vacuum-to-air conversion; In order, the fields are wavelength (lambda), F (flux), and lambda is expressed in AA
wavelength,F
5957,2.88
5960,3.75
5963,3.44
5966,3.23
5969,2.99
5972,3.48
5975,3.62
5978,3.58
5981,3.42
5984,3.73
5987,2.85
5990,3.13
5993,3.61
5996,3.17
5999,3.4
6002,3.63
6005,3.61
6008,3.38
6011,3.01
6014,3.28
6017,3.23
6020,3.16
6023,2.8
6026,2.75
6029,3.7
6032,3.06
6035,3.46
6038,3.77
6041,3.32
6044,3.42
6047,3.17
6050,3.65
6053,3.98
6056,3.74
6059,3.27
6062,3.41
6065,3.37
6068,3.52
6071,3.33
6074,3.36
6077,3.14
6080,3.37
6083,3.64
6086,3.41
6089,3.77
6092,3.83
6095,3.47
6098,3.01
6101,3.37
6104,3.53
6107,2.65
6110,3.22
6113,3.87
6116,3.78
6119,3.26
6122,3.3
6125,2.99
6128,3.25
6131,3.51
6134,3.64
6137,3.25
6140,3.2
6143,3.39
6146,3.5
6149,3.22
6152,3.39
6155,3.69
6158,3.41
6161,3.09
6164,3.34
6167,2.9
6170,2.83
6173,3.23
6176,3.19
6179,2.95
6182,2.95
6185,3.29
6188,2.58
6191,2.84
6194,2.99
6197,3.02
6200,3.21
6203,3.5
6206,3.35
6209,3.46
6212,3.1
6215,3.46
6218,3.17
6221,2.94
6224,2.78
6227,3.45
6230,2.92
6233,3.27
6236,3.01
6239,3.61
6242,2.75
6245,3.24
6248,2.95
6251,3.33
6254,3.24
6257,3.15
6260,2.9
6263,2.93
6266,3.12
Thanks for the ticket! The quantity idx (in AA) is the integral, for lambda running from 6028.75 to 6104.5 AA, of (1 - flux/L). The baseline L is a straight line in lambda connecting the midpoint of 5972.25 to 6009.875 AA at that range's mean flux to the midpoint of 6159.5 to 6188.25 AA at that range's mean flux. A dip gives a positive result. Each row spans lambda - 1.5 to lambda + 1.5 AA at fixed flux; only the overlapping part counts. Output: -4.4 AA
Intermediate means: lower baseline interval 3.43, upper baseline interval 3.05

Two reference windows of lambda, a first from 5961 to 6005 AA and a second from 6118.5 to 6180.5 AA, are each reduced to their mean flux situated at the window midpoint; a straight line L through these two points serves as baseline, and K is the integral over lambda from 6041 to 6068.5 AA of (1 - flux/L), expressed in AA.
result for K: -1.30 AA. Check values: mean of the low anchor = 3.39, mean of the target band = 3.49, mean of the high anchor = 3.26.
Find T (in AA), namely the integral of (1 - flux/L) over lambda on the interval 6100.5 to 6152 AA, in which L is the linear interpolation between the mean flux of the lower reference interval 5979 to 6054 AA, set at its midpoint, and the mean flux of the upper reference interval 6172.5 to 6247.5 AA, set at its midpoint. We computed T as -2.1 AA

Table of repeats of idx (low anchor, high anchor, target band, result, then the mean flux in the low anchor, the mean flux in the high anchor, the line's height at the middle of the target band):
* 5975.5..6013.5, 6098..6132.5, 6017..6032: 1.14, 3.38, 3.32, 3.37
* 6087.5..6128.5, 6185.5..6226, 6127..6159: -1.17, 3.38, 3.12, 3.29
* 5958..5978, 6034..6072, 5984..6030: 2.59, 3.42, 3.5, 3.45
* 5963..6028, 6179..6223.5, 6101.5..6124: -1.19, 3.3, 3.12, 3.19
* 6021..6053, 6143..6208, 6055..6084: -0.93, 3.34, 3.17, 3.3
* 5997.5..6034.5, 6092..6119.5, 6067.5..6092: -0.87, 3.26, 3.38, 3.34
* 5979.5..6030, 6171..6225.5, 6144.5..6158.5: -1.30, 3.28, 3.11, 3.15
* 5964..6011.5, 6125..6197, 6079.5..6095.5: -1.63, 3.37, 3.19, 3.27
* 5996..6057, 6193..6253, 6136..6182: 0.15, 3.37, 3.18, 3.24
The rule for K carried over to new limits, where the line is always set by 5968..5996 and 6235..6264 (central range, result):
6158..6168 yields 0.1 AA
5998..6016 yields -0.2 AA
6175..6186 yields 0.3 AA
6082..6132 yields -2.2 AA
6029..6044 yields -0.5 AA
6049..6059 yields -1.3 AA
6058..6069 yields -0.3 AA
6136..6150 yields -0.4 AA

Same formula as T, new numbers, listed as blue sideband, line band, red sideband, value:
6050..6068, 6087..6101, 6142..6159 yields 0.0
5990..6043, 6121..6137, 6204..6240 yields -0.4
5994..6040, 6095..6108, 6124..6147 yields 0.5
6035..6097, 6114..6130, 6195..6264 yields 0.2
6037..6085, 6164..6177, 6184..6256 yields 0.7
